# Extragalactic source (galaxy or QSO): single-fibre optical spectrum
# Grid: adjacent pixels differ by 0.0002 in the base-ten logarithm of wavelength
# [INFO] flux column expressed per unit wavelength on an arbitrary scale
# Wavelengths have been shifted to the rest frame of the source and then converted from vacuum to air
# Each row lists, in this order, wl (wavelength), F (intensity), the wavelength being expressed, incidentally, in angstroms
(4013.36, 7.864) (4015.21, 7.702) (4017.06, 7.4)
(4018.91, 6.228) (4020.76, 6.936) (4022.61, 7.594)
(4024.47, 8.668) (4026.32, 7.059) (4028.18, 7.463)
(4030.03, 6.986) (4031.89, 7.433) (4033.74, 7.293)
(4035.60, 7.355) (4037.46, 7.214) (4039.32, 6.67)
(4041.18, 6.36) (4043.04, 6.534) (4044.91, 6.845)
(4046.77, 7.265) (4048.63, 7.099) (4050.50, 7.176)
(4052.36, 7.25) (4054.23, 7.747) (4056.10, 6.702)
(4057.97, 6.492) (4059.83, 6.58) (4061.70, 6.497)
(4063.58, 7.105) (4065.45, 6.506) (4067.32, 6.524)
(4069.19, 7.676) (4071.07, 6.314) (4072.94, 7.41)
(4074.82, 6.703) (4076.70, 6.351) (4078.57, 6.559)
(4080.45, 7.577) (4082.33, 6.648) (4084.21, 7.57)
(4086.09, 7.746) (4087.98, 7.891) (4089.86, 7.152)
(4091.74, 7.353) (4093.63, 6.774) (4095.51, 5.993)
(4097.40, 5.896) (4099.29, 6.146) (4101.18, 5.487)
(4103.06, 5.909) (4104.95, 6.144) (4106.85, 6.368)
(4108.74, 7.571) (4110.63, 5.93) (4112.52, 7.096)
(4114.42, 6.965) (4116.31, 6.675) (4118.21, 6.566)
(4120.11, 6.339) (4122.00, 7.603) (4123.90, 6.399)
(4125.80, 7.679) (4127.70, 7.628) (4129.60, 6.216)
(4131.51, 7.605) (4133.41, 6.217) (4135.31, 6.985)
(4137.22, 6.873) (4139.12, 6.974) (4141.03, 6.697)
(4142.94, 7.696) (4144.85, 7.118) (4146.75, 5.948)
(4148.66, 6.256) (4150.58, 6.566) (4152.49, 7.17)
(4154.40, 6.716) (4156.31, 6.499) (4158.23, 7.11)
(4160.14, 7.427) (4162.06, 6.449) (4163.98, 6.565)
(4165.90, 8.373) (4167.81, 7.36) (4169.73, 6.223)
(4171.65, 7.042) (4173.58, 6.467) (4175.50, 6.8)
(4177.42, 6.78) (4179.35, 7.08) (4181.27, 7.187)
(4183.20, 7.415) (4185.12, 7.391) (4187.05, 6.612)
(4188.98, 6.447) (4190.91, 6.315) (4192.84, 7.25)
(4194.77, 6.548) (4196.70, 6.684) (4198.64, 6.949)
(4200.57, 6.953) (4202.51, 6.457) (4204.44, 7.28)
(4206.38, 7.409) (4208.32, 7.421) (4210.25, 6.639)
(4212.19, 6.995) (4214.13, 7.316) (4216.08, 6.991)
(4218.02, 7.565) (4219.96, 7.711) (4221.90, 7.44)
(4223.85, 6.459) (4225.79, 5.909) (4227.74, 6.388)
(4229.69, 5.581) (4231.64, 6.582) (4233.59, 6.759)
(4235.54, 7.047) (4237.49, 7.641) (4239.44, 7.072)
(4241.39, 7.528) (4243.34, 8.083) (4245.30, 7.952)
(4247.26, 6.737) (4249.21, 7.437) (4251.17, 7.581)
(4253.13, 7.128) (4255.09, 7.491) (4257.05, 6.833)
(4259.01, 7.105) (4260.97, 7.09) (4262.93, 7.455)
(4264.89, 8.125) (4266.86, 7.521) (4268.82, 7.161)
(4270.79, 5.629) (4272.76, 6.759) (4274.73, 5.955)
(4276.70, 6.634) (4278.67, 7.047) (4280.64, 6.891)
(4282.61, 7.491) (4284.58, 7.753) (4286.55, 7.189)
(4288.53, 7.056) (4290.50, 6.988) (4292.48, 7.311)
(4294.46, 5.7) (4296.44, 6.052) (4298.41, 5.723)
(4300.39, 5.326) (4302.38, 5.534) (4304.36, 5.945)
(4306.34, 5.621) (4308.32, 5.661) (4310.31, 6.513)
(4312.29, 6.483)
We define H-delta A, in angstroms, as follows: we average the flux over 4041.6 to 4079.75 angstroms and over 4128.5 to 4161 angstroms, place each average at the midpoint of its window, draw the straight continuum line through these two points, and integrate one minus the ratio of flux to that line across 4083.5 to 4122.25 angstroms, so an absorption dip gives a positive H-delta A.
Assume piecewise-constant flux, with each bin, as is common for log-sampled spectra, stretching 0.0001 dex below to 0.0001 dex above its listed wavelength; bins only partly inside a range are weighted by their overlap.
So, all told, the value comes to 0.8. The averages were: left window 6.86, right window 6.83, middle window 6.7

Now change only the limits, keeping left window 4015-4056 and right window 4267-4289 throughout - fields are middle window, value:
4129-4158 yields 1.09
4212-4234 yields 0.48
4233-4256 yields -1.50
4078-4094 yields -0.38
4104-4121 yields 1.09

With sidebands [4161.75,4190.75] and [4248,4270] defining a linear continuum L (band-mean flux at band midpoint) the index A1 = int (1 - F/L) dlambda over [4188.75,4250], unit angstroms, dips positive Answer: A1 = 1.3 angstroms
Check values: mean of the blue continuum 6.94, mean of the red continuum 7.34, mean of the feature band 6.99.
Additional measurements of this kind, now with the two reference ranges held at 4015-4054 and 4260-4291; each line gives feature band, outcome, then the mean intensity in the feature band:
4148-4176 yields 0.9 angstroms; 6.87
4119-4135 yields 0.4 angstroms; 6.96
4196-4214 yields 0.2 angstroms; 7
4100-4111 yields 1.4 angstroms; 6.25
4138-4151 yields 0.6 angstroms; 6.76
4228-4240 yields 0.5 angstroms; 6.75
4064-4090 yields 0.4 angstroms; 7.04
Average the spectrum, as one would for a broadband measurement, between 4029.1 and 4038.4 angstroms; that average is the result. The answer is 7.26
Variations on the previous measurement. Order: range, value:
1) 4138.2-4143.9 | 7.11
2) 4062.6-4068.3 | 6.72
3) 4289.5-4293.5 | 7.14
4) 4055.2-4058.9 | 6.6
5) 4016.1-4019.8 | 6.83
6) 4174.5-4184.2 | 7.06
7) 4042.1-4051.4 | 6.98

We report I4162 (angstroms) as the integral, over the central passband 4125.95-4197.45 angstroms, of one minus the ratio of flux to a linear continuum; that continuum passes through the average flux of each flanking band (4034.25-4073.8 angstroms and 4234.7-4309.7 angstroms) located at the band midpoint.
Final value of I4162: 0.0 angstroms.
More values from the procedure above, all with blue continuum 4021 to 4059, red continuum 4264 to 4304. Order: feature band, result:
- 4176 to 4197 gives -0.1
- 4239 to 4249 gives -1.1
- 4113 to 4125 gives 0.4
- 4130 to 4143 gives 0.1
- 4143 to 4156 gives 0.5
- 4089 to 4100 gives 0.8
